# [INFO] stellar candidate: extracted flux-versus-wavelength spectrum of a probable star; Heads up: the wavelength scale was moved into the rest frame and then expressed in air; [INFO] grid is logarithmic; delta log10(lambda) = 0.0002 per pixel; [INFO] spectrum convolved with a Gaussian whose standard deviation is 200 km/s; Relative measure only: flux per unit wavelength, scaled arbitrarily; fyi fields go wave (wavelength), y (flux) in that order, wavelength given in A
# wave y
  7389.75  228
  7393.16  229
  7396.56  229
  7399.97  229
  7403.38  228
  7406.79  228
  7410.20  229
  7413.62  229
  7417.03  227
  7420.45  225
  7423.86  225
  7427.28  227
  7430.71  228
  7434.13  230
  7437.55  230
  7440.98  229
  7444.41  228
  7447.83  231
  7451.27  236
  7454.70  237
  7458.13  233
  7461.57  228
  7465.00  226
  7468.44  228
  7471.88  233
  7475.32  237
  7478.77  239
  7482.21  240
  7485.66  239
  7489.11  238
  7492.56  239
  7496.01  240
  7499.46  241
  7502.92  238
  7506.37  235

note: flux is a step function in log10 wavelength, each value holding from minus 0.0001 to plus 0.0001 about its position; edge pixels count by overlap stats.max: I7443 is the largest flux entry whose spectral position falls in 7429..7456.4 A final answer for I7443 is 237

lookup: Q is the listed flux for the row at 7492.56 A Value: 239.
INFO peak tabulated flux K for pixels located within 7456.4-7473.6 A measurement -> 233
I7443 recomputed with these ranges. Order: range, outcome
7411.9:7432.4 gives 229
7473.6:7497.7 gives 240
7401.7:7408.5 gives 228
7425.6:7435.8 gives 230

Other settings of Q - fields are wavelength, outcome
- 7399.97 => 229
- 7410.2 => 229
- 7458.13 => 233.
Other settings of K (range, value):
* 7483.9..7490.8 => 239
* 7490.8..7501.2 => 241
